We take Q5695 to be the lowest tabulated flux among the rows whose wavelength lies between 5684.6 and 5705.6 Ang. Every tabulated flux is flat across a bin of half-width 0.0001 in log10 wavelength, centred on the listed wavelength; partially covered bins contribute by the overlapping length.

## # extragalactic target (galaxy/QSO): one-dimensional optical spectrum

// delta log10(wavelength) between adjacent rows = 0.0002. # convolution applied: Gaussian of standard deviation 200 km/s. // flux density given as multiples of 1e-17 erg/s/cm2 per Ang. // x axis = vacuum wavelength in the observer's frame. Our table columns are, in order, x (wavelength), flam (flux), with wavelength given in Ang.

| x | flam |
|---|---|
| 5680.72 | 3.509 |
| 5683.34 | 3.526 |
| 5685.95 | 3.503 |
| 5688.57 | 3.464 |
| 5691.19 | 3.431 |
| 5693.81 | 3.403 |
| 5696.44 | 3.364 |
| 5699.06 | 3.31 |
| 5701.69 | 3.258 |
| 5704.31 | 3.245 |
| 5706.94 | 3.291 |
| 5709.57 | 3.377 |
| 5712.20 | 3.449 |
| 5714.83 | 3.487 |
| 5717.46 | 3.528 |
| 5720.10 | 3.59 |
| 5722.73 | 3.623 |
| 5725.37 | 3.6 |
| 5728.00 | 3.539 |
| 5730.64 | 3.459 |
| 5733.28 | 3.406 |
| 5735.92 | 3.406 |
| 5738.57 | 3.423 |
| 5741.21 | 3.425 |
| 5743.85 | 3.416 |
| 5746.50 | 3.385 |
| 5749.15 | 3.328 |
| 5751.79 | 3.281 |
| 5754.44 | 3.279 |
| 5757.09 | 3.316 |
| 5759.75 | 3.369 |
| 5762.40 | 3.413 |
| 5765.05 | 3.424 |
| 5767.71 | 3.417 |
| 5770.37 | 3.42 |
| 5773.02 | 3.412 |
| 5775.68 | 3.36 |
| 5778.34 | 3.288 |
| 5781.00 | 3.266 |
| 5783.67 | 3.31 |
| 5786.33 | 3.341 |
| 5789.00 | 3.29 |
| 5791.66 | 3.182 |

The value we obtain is 3.245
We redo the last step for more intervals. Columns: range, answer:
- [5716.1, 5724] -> 3.528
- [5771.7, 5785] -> 3.266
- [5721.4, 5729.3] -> 3.539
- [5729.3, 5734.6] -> 3.406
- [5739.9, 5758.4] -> 3.279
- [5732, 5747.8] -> 3.385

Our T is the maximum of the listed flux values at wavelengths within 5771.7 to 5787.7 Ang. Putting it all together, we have 3.412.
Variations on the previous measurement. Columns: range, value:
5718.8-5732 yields 3.623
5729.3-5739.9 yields 3.459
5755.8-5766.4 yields 3.424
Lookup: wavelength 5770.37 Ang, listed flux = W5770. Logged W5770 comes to 3.42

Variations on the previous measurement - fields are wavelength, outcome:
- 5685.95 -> 3.503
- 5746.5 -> 3.385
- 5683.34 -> 3.526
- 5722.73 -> 3.623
